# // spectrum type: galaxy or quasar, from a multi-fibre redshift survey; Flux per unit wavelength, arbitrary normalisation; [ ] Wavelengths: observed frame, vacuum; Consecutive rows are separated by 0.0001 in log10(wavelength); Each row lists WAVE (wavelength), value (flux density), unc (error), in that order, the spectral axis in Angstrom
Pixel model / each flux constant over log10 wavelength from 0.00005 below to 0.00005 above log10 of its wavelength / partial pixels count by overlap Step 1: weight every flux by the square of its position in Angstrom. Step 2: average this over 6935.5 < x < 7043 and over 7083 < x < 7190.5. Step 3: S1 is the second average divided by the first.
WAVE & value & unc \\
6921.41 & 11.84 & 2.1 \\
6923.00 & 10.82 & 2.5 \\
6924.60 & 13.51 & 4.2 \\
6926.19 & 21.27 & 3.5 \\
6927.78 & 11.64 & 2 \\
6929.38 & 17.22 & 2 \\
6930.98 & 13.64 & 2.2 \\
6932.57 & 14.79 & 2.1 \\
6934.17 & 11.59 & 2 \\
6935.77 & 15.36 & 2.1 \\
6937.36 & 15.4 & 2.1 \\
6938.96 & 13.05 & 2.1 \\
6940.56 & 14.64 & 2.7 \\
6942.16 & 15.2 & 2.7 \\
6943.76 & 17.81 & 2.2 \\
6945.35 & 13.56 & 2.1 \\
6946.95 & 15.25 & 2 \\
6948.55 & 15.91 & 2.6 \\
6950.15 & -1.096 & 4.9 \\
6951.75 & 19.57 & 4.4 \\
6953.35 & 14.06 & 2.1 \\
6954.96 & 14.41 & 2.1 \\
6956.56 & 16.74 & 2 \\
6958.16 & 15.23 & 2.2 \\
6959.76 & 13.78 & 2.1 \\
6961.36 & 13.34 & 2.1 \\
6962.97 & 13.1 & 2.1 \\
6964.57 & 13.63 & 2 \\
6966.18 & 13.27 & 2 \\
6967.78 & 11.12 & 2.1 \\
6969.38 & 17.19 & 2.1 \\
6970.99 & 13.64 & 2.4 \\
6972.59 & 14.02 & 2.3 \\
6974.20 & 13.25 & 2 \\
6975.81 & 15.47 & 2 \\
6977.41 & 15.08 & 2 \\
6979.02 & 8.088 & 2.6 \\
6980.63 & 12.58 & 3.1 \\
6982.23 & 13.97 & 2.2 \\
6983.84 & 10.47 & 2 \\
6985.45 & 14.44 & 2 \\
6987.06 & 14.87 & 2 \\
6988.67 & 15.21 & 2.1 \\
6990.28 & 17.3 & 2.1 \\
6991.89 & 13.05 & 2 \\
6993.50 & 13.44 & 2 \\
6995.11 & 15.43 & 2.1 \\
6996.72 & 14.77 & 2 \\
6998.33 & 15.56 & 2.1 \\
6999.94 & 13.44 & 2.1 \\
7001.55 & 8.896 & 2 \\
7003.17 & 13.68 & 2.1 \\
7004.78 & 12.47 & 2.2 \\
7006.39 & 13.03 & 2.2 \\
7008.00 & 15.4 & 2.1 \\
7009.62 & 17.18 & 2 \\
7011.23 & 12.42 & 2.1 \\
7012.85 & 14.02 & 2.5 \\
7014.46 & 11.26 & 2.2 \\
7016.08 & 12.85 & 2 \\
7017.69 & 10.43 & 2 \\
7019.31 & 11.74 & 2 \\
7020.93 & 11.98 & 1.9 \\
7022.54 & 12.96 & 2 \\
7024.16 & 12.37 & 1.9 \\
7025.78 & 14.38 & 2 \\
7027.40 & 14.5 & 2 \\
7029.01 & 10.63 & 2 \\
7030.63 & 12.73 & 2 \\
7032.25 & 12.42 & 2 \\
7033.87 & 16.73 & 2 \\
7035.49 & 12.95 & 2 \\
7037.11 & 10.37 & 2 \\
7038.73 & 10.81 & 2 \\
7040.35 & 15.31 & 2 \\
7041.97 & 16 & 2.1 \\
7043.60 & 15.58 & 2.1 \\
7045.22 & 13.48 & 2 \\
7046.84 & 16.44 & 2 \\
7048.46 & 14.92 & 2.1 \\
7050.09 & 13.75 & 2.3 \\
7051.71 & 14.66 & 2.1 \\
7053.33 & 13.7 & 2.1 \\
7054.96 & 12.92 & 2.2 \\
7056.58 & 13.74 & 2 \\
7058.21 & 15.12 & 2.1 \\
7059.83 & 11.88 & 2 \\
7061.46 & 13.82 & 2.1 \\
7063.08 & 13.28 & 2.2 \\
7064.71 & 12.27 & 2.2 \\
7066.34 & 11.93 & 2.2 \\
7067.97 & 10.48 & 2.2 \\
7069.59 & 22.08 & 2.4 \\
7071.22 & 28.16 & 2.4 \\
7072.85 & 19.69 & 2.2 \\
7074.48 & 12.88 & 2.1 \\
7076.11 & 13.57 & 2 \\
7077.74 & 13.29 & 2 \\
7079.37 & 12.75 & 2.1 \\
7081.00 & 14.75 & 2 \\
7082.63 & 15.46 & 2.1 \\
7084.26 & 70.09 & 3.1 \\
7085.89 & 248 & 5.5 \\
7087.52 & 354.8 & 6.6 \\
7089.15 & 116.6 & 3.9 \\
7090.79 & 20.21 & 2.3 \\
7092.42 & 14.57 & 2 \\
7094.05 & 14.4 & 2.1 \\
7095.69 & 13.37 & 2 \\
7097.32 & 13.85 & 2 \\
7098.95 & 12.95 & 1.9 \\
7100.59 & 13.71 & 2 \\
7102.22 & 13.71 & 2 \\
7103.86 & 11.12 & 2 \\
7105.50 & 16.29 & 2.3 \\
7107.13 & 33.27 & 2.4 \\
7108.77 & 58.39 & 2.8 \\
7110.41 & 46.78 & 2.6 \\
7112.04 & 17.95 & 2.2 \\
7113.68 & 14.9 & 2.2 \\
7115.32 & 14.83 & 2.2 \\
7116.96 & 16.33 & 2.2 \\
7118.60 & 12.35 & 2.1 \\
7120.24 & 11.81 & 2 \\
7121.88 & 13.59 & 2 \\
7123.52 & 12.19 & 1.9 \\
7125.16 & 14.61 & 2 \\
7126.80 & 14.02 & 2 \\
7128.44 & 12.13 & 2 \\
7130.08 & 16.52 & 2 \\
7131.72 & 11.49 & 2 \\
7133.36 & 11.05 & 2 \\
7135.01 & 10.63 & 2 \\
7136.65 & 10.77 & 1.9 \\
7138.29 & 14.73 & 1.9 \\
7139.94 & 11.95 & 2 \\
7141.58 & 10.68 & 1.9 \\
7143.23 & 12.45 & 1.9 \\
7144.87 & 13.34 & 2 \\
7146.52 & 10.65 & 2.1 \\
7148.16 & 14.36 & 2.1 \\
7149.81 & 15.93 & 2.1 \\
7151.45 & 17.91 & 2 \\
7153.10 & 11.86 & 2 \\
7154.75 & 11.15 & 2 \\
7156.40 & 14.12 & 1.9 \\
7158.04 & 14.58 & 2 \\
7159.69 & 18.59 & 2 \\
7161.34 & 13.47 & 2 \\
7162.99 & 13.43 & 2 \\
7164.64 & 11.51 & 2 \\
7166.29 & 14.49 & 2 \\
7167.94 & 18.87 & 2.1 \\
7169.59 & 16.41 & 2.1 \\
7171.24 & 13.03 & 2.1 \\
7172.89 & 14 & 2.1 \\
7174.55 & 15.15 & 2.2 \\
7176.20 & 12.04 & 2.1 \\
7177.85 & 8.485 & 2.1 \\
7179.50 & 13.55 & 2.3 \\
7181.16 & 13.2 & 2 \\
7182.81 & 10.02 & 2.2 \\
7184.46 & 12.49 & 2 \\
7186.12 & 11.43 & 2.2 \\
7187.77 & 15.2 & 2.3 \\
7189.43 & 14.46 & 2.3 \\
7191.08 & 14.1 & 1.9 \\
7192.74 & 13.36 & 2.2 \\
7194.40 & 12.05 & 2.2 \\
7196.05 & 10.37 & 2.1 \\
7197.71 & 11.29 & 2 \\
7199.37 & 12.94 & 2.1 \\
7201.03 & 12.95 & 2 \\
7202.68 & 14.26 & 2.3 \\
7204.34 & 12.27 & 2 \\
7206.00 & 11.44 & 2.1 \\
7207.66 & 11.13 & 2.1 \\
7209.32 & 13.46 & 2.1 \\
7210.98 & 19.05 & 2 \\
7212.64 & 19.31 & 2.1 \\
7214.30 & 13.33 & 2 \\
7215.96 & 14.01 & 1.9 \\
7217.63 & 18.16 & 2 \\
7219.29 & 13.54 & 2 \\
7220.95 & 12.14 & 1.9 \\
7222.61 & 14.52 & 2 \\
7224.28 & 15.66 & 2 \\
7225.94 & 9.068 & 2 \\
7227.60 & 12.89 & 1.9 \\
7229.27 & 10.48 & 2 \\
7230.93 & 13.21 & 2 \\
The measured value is 2.0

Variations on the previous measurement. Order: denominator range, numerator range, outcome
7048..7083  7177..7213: 0.91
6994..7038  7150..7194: 1.09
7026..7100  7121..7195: 0.45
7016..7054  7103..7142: 1.33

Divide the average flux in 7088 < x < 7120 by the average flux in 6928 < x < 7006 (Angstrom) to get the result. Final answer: 2.04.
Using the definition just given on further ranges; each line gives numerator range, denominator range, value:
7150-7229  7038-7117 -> 0.43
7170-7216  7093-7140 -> 0.78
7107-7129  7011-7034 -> 1.63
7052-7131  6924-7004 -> 2.26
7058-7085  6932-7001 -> 1.31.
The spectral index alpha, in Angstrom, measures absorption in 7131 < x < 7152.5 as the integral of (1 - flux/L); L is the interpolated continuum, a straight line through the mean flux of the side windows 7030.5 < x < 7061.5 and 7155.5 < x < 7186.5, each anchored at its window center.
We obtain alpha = 1.5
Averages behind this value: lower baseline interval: 13.9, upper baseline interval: 13.6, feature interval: 12.8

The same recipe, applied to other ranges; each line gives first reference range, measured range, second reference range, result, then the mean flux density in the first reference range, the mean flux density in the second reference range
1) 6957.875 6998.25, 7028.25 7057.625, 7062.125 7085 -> 6.23 Angstrom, 13.8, 19.1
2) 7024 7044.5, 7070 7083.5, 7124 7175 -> -3.16 Angstrom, 13.5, 13.7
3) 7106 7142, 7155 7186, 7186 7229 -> 3.66 Angstrom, 17.8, 13.5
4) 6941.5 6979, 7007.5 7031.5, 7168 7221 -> 1.51 Angstrom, 13.9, 13.5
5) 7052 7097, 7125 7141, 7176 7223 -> 8.82 Angstrom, 41.4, 13.3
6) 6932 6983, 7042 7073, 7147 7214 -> -2.96 Angstrom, 13.8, 13.7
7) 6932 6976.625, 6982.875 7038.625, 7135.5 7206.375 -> 2.14 Angstrom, 14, 13.2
